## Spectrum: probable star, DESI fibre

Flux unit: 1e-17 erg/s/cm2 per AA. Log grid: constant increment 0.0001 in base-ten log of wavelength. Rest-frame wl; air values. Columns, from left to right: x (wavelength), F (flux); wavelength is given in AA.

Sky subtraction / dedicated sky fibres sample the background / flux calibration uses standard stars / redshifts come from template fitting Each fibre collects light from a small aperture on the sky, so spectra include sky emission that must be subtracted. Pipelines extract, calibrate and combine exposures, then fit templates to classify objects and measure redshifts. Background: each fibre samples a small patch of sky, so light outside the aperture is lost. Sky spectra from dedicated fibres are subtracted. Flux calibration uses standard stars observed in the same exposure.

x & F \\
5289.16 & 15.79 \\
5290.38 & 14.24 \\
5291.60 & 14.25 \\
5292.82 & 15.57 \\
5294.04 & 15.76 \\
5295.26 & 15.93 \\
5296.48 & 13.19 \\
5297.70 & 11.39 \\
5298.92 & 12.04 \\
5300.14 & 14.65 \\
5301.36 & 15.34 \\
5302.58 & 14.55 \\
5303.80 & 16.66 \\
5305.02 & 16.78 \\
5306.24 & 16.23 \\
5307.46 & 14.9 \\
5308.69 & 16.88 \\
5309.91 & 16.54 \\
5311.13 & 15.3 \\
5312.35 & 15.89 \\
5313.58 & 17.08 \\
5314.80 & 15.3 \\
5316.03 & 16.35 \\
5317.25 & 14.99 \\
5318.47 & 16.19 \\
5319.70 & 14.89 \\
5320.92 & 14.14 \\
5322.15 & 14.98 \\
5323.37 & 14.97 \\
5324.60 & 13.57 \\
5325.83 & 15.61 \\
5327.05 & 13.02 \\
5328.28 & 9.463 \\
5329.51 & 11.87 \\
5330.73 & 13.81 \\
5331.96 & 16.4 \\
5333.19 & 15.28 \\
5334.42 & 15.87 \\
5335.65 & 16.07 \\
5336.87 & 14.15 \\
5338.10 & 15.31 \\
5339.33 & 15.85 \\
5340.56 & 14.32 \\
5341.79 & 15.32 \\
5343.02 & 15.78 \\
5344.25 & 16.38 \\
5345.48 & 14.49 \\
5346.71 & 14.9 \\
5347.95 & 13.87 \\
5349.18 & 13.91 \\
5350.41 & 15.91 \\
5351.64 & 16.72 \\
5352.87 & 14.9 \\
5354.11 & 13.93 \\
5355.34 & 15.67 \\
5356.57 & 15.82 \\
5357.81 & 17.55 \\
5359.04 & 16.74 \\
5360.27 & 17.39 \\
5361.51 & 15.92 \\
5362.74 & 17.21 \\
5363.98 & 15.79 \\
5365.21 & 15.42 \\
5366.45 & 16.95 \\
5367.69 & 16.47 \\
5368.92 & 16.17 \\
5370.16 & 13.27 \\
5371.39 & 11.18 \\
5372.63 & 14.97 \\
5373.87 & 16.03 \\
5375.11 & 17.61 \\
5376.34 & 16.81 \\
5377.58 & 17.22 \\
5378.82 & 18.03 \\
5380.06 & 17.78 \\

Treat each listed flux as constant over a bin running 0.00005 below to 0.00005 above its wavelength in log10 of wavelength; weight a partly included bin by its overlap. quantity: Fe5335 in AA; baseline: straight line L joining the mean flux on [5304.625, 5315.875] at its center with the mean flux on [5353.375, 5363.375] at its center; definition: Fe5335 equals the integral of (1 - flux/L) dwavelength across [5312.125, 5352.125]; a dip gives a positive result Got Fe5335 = 3.1 AA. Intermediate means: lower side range 16.1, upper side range 16.3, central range 14.9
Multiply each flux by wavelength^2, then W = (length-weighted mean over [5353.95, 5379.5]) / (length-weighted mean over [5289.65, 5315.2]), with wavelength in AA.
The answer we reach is 1.08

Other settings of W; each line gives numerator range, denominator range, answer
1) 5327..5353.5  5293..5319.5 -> 0.97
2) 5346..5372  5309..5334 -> 1.06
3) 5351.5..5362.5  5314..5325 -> 1.08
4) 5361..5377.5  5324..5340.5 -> 1.11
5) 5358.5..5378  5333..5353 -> 1.05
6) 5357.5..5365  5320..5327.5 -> 1.17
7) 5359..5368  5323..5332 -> 1.25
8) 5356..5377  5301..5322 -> 1.03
